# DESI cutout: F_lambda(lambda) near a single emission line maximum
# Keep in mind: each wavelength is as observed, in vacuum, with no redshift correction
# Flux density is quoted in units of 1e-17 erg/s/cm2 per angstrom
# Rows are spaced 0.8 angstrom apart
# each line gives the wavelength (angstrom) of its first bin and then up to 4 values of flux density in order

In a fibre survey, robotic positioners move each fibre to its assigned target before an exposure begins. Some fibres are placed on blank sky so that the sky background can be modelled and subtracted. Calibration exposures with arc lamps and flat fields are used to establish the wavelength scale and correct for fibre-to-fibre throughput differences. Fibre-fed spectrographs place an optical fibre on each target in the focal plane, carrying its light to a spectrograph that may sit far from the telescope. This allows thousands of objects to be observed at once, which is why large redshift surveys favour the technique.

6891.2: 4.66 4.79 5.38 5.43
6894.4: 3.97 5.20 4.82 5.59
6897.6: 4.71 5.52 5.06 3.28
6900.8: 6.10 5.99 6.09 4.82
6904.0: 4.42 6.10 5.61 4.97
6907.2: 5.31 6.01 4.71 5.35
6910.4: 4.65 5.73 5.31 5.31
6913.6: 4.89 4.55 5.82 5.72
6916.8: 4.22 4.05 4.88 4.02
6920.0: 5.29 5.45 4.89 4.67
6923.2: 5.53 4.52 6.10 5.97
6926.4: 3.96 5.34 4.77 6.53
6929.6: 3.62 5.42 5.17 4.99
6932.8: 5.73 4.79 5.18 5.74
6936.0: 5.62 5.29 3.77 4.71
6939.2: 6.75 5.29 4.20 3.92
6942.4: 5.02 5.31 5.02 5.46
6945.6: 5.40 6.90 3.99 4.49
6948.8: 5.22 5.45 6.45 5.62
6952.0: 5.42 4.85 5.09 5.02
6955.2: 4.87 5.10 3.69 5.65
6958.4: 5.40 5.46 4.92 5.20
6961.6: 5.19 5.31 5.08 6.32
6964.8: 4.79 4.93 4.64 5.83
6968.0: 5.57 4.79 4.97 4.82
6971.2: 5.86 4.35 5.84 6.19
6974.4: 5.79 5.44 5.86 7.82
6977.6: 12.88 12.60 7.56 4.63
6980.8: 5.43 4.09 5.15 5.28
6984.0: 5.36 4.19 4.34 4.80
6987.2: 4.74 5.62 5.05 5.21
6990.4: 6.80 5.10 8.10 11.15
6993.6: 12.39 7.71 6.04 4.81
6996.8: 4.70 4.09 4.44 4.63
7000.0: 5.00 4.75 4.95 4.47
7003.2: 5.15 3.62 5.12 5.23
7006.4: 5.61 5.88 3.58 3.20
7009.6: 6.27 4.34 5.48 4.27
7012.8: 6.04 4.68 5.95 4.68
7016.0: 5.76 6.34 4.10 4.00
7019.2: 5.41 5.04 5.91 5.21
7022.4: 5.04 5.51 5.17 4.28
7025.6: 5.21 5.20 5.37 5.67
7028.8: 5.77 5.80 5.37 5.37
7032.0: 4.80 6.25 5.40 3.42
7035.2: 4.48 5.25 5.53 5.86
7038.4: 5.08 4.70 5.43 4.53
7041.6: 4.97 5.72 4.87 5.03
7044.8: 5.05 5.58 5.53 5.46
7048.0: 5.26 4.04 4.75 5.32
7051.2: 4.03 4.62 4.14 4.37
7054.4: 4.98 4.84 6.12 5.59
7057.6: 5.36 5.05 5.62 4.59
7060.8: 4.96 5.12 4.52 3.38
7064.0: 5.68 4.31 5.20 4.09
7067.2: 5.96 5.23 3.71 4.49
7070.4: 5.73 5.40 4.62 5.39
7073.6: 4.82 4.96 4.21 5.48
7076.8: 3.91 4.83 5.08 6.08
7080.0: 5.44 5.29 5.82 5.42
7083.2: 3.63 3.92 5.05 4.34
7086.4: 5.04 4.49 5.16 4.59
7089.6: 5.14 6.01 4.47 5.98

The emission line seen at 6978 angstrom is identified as [S II] 6716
